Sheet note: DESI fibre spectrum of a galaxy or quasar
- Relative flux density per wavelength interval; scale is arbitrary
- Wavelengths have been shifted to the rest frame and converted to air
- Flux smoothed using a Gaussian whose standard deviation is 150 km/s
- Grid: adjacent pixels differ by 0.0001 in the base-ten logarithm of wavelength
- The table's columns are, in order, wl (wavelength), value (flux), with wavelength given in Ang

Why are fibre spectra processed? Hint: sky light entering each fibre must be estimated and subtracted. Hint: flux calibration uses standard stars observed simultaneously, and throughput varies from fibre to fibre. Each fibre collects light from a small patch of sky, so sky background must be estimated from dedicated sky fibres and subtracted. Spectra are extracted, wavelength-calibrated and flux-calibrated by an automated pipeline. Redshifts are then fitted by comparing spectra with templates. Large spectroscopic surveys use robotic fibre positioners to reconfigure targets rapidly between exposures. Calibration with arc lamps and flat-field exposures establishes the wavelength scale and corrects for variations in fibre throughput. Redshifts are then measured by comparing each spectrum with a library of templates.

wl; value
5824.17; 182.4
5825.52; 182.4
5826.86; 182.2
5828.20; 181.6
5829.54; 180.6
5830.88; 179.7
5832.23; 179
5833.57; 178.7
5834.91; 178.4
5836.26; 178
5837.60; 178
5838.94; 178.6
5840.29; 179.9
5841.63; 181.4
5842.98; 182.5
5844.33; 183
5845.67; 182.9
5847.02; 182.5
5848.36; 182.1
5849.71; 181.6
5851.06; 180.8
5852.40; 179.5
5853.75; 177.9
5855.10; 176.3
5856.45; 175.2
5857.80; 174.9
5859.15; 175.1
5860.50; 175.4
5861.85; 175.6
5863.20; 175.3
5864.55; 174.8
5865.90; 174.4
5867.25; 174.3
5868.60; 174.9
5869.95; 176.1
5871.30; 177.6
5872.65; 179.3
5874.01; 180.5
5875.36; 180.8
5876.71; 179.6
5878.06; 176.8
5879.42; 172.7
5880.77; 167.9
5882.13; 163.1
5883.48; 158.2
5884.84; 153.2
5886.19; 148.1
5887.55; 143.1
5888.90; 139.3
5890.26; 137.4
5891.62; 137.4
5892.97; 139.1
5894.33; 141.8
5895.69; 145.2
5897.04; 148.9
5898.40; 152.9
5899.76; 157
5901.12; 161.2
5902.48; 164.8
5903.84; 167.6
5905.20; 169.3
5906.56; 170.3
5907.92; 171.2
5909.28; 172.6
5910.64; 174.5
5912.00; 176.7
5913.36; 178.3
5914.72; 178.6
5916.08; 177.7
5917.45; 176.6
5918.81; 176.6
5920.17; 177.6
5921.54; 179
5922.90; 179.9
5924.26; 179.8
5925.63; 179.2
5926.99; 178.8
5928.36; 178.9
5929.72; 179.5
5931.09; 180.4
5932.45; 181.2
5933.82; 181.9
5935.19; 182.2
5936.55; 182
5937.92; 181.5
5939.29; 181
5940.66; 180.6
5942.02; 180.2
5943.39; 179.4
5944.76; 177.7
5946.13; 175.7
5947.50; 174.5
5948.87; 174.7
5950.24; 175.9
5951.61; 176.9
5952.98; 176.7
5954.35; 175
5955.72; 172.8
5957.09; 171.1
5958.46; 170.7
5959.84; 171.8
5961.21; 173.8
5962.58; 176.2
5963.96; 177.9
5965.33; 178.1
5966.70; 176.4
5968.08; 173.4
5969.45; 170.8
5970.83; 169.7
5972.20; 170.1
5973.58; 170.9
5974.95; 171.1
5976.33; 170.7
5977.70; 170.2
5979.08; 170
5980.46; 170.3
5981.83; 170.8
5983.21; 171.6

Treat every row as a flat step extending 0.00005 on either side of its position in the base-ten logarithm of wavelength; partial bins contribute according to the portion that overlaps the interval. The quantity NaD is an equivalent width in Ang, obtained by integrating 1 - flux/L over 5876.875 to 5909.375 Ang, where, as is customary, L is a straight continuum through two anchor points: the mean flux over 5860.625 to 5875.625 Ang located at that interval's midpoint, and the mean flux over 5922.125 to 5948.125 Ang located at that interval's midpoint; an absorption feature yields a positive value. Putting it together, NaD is 3.8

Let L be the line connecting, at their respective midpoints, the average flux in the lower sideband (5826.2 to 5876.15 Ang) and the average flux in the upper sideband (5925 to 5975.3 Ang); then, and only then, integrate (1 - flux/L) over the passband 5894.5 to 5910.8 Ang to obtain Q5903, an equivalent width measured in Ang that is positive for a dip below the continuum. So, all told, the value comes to 1.4 Ang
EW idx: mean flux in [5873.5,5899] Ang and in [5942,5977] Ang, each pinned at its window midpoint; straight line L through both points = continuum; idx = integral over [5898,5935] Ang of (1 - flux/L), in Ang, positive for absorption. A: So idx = -2.5 Ang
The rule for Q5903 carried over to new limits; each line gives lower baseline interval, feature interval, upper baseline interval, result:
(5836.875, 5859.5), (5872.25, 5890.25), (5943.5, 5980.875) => 1.45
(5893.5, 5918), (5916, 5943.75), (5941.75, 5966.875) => -1.51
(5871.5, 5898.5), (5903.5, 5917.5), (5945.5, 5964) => -0.87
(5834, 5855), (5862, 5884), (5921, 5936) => 0.73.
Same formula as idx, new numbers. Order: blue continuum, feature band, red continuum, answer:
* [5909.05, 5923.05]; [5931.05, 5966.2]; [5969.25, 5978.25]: -0.8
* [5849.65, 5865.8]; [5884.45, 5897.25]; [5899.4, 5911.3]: 2.1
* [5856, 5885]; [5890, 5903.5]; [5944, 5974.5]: 1.9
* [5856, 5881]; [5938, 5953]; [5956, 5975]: -0.4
